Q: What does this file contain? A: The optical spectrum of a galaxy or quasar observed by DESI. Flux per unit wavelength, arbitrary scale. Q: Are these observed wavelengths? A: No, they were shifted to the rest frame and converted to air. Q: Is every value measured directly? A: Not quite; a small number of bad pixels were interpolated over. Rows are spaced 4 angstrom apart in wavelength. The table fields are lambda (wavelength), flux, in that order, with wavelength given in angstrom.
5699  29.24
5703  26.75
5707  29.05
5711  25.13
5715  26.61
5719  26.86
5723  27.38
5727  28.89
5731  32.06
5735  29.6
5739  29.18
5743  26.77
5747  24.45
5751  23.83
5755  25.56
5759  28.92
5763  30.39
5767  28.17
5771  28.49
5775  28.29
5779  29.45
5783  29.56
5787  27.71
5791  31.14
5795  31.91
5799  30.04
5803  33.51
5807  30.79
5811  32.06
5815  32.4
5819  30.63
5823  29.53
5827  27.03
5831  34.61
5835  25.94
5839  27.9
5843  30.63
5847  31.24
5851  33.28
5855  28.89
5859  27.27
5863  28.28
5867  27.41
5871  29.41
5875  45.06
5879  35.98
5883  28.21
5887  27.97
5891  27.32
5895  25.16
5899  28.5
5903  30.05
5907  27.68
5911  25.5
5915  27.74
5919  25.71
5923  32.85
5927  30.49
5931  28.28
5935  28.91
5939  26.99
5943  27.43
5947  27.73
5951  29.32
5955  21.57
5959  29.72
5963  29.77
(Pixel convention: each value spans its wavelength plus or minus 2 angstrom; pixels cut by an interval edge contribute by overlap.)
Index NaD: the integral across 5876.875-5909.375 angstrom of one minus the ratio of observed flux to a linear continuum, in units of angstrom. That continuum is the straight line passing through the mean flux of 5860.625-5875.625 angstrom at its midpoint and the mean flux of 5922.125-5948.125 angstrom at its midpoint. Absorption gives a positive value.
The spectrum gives 1.6 angstrom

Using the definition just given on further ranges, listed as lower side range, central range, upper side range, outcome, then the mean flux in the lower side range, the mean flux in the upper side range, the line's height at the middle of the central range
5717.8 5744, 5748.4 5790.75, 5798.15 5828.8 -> 2.3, 28.8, 30.8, 29.7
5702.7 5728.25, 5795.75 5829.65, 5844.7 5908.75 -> -2.2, 27.2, 30.1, 29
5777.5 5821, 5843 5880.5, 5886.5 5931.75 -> -3.2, 30.9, 28.1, 29.3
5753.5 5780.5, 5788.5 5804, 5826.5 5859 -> -1.3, 28.5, 29.9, 29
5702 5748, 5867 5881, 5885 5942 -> -3.7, 27.8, 28.1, 28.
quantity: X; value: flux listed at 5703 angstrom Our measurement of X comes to 26.75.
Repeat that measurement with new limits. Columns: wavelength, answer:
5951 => 29.32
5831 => 34.61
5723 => 27.38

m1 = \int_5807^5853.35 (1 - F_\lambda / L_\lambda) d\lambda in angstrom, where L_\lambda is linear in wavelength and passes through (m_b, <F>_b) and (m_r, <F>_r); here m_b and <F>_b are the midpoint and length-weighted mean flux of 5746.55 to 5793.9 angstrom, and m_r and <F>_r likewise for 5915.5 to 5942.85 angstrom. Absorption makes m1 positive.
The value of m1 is -3.4 angstrom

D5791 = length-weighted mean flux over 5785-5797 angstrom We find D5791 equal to 30.3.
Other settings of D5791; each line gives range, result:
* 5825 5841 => 28.9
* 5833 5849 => 28.9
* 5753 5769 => 28.3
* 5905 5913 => 26.6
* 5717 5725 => 27.1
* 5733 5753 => 26.8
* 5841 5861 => 30.3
